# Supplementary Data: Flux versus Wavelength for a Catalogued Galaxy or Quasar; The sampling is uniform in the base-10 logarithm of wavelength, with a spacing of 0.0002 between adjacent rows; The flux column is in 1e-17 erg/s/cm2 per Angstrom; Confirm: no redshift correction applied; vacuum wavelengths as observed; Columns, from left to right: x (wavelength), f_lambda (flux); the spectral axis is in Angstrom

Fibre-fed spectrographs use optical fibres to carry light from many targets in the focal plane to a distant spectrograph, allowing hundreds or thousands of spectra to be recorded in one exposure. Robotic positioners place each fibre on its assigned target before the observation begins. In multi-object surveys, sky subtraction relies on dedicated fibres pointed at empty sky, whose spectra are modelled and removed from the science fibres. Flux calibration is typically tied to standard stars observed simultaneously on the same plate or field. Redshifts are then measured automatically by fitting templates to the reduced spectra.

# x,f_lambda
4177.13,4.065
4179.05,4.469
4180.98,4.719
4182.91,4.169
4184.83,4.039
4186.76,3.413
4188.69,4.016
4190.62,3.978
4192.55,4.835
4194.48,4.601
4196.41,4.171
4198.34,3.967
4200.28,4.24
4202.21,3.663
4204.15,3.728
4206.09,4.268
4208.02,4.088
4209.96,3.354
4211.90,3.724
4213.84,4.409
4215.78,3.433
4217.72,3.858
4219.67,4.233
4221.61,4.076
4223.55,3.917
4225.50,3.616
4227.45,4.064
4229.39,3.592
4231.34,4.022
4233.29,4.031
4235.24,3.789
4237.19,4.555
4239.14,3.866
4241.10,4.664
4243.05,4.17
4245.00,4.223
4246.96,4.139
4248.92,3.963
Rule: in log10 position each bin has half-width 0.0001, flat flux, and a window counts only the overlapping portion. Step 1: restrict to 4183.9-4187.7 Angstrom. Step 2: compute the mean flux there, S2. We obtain 3.72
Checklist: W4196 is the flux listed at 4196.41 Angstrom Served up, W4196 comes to 4.171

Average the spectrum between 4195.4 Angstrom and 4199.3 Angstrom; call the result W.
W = 4.08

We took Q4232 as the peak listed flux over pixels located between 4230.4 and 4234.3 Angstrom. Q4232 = 4.031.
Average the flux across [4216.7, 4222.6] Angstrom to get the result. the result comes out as 4.05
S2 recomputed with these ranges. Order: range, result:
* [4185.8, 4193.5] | 4.06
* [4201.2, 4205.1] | 3.7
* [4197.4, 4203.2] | 3.95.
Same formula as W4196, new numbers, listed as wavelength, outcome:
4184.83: 4.039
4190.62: 3.978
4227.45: 4.064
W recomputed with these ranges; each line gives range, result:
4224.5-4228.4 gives 3.83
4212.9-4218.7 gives 3.89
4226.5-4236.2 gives 3.9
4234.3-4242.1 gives 4.22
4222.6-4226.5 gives 3.76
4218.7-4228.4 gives 3.98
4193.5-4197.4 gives 4.39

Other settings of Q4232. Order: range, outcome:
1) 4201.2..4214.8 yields 4.409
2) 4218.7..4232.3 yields 4.233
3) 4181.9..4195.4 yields 4.835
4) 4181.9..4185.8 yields 4.169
